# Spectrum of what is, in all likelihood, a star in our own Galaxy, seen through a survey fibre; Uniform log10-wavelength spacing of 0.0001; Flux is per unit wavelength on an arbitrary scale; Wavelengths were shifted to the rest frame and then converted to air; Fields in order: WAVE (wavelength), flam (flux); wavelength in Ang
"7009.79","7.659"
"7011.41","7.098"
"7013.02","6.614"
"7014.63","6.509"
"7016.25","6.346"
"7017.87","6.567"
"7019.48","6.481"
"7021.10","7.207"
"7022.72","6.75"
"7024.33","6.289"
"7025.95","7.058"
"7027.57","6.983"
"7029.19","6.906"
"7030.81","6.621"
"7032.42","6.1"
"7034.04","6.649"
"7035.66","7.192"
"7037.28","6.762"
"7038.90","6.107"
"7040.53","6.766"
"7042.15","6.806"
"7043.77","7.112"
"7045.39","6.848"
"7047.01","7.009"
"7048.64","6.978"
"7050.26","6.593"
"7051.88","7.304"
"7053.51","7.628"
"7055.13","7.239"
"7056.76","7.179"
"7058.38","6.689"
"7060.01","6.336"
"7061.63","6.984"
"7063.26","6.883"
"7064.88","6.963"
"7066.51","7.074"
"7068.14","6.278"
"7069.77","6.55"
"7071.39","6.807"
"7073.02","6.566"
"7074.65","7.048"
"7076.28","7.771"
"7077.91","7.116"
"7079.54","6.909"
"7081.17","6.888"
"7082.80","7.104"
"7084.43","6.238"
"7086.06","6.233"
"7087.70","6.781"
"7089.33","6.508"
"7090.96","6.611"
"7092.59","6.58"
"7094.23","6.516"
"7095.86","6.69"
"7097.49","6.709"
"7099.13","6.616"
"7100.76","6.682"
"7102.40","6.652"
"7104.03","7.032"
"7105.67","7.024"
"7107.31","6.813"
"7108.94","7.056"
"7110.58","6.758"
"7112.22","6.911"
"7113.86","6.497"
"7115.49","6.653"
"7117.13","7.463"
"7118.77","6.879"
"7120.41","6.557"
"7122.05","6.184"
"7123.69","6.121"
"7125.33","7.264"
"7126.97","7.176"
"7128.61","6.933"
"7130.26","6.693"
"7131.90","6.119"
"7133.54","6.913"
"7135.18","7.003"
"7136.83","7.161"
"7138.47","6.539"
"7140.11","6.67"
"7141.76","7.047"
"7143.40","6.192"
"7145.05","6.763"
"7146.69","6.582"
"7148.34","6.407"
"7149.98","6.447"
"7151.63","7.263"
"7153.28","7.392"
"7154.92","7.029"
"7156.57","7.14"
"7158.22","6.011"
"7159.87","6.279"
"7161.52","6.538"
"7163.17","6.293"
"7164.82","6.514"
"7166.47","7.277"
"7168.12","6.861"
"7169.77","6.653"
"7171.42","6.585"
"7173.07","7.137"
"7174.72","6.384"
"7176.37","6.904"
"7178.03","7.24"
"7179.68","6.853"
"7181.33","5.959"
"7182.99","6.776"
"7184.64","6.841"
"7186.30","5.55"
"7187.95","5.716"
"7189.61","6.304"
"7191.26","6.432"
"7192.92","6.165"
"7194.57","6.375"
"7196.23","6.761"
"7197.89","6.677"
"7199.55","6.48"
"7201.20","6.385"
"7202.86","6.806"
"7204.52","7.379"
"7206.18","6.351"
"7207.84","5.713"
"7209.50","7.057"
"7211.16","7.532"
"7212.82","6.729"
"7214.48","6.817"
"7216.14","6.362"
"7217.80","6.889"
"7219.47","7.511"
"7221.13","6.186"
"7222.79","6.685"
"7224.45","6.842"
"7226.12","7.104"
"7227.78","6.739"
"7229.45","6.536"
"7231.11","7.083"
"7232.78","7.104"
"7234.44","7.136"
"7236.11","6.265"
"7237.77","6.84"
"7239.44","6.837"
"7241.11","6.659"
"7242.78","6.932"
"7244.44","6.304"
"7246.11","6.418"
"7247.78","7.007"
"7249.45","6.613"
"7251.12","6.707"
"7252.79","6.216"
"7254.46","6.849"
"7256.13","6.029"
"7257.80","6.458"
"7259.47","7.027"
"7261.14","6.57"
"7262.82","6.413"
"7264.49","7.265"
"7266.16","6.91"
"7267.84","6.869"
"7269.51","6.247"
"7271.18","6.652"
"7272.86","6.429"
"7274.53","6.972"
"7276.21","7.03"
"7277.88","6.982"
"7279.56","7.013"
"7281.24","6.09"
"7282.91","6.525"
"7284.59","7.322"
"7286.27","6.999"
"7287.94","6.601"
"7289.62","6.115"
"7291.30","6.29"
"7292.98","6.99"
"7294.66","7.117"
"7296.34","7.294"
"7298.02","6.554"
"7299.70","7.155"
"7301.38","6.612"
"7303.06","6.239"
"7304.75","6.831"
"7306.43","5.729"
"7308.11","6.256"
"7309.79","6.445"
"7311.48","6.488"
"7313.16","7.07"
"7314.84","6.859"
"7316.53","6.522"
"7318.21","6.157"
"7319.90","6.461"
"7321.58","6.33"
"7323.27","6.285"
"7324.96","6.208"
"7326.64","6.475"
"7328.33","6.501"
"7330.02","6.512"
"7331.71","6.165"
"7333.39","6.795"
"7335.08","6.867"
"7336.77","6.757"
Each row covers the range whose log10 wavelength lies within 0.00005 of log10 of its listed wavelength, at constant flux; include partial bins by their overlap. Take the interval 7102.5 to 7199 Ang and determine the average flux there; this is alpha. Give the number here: 6.68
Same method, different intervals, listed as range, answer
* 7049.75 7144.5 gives 6.8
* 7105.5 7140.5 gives 6.79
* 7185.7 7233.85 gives 6.64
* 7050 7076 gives 6.91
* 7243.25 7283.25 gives 6.65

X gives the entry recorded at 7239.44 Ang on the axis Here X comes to 6.837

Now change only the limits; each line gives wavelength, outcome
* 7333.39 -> 6.795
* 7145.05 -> 6.763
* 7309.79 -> 6.445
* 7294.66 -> 7.117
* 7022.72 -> 6.75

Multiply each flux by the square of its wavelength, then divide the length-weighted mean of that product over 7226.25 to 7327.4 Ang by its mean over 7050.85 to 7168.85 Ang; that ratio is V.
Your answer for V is 1.0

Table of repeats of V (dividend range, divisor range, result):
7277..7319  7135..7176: 1.03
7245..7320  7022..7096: 1.04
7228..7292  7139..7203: 1.04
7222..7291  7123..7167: 1.03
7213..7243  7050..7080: 1.02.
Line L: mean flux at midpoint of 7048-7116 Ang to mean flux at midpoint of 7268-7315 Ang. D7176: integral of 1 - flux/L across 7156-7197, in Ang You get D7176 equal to 1.32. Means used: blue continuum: 6.82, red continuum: 6.68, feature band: 6.54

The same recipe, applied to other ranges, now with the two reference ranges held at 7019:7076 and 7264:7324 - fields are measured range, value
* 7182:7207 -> 1.0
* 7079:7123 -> 0.5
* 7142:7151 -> 0.3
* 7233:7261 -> 0.2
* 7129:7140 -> 0.0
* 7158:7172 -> 0.3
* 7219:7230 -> -0.1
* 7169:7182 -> 0.0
